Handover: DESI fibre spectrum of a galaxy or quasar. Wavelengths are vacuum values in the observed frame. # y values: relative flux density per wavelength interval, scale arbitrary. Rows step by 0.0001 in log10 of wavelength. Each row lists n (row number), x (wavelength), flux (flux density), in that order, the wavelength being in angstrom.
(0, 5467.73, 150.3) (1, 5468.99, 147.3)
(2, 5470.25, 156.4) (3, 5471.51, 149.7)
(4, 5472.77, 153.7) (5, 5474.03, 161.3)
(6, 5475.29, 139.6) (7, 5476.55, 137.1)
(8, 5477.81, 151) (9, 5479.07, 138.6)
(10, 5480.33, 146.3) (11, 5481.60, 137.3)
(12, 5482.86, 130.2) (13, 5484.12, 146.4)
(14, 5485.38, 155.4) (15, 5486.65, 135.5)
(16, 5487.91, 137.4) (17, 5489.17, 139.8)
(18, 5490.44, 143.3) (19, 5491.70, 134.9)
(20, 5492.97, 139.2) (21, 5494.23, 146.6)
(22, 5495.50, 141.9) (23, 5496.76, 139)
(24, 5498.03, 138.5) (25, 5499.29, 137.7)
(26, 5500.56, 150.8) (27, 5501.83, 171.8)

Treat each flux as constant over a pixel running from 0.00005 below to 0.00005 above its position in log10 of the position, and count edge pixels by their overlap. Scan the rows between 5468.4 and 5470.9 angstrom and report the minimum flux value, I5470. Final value 147.3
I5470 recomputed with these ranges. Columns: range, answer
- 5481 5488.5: 130.2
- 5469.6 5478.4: 137.1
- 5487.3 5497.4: 134.9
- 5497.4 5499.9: 137.7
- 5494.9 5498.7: 138.5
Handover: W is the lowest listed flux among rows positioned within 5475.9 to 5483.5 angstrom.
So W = 130.2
